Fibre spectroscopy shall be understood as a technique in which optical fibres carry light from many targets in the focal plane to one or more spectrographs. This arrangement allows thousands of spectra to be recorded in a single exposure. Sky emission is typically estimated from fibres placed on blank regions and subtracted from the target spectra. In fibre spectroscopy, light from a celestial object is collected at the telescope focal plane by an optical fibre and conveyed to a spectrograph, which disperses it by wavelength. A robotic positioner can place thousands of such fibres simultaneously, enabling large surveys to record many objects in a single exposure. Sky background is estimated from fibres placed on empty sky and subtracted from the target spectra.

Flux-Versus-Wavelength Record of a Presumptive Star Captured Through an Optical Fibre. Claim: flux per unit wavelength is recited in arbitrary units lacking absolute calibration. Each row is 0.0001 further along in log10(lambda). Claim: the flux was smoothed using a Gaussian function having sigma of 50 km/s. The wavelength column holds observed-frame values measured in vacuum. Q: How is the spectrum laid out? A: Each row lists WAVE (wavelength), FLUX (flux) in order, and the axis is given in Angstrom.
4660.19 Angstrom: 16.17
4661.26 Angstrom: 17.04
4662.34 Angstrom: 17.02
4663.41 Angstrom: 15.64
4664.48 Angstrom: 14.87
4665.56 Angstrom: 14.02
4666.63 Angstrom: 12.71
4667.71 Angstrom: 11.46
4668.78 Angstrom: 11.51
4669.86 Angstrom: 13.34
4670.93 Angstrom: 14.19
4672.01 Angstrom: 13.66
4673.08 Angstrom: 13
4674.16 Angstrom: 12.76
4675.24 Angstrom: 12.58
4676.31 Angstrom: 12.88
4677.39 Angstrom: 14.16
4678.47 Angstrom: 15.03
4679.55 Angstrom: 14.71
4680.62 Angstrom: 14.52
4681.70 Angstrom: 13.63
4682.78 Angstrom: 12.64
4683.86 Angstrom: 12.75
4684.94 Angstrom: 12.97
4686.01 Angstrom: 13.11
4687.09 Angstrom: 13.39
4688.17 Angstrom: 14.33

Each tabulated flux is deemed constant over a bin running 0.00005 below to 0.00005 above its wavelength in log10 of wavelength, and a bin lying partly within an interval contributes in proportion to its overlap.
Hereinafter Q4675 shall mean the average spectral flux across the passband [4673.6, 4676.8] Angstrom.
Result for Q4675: 12.7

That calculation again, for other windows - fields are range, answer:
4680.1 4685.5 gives 13.3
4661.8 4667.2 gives 14.8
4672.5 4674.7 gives 12.9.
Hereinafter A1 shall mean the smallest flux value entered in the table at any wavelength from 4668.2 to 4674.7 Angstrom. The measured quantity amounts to 11.51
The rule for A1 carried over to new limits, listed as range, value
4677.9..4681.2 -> 14.52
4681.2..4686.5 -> 12.64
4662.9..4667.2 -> 12.71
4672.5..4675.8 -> 12.58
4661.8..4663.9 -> 15.64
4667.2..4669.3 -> 11.46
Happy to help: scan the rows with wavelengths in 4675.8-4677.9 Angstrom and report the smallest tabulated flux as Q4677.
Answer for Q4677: 12.88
